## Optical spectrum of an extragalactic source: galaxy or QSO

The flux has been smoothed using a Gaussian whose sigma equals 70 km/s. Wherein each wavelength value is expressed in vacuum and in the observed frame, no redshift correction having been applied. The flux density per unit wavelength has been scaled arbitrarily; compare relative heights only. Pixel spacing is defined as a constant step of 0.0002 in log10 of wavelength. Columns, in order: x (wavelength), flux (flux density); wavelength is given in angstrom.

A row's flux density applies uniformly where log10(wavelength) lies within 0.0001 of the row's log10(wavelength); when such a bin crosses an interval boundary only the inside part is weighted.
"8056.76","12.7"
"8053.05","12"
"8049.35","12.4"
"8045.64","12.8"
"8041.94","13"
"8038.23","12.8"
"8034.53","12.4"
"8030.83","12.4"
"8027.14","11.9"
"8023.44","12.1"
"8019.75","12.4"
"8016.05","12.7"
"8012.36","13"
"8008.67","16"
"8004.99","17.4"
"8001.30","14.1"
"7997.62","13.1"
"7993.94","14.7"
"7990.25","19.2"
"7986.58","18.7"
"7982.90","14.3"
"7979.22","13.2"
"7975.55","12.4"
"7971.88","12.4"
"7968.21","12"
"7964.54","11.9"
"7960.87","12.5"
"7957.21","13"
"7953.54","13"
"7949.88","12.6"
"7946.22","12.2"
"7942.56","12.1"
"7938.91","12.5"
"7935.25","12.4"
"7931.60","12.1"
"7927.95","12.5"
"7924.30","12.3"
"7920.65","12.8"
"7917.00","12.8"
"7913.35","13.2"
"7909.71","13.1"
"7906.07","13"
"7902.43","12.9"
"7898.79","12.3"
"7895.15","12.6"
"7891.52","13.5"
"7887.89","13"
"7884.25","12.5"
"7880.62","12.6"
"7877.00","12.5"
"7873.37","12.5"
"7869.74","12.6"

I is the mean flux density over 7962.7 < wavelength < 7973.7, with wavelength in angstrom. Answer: 12.1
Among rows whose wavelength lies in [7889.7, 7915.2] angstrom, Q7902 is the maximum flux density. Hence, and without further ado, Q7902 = 13.5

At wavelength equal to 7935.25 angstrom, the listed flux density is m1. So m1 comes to 12.4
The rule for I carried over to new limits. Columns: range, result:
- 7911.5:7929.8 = 12.7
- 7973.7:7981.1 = 12.8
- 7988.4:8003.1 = 15.3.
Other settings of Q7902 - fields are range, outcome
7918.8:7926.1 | 12.8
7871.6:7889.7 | 13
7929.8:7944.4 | 12.5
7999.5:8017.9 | 17.4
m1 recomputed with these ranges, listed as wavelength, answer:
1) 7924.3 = 12.3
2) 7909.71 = 13.1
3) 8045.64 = 12.8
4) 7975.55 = 12.4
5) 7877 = 12.5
